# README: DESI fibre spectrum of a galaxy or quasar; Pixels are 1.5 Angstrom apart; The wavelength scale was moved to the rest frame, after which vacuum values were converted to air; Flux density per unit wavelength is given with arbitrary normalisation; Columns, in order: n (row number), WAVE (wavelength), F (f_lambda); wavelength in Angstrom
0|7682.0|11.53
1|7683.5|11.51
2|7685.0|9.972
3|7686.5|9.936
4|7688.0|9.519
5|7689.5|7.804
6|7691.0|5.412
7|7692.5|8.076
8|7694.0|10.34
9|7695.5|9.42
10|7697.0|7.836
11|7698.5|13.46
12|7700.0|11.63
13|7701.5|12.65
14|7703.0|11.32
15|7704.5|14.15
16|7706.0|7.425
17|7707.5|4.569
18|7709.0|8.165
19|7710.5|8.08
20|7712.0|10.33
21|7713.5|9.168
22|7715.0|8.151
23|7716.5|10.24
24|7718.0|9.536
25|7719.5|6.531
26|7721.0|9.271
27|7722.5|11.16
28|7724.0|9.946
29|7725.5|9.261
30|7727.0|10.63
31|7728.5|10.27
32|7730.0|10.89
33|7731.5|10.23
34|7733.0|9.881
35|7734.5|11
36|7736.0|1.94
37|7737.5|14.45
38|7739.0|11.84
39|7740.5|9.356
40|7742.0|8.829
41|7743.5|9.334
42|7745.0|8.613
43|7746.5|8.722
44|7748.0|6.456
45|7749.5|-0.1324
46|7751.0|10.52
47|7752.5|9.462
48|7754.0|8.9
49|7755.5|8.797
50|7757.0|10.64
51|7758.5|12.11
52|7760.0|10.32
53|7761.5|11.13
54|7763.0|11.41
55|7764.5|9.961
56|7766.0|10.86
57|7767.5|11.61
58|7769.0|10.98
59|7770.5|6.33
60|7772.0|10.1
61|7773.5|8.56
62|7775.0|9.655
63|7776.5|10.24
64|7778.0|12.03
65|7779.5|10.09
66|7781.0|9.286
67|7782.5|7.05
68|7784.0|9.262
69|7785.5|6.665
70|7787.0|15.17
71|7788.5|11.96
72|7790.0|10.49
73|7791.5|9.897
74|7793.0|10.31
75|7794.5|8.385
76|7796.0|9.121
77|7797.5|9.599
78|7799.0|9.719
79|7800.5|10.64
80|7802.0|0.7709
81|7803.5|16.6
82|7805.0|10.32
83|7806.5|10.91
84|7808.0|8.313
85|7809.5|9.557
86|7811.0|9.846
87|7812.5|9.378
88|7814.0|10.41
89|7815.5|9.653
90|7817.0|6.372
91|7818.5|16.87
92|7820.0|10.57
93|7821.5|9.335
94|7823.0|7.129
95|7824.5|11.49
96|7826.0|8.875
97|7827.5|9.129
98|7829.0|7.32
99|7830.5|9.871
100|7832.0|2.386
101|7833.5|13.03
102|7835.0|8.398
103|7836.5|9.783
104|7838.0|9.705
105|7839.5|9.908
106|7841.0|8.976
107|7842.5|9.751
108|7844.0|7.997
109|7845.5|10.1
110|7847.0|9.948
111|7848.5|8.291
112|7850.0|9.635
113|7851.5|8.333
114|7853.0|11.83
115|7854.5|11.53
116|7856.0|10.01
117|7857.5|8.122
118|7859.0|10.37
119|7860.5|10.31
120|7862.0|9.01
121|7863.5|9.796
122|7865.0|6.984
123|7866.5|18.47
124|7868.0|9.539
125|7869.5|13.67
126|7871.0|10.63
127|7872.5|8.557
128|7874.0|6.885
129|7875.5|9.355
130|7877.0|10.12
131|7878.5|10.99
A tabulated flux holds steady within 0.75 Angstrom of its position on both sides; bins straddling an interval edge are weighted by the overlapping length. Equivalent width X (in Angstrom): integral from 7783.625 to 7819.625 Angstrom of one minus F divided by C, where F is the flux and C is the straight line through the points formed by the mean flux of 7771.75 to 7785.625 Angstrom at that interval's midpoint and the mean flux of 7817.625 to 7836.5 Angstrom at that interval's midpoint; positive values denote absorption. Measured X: -2.2 Angstrom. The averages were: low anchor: 9.38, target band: 10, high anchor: 9.52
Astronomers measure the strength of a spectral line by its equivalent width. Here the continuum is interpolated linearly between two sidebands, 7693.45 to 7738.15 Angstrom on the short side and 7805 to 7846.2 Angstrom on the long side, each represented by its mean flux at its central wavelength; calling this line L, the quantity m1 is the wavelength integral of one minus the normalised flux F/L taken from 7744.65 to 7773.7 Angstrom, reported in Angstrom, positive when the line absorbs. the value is 1.0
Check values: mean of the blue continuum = 9.72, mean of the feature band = 9.29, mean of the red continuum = 9.46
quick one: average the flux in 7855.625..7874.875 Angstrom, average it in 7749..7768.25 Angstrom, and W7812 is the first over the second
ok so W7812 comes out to 1.0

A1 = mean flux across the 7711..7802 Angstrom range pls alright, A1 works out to 9.54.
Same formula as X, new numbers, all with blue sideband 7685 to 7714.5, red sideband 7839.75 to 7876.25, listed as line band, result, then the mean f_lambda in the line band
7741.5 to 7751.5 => 2.3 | 7.37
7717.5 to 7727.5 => 0.1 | 9.45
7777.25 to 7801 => -0.6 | 9.97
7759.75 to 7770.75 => -1.0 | 10.5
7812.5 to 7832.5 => 1.1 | 9.28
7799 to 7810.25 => 0.2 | 9.6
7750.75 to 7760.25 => -0.5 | 10.1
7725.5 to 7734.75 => -0.8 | 10.4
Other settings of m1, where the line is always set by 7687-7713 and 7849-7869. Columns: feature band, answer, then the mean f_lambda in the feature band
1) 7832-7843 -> 0.83 Angstrom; 9.43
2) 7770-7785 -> 0.91 Angstrom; 9.27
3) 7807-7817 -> 0.73 Angstrom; 9.32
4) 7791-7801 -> 0.33 Angstrom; 9.64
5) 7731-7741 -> -0.19 Angstrom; 9.81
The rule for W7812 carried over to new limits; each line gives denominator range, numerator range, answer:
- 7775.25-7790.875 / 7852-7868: 1.03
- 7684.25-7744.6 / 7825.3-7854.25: 0.96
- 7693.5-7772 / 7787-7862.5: 1.01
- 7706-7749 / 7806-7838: 1.04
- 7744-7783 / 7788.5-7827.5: 1.05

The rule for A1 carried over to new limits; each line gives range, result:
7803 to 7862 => 9.71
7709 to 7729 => 9.37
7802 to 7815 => 10.1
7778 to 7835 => 9.63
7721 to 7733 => 10.2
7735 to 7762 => 8.96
